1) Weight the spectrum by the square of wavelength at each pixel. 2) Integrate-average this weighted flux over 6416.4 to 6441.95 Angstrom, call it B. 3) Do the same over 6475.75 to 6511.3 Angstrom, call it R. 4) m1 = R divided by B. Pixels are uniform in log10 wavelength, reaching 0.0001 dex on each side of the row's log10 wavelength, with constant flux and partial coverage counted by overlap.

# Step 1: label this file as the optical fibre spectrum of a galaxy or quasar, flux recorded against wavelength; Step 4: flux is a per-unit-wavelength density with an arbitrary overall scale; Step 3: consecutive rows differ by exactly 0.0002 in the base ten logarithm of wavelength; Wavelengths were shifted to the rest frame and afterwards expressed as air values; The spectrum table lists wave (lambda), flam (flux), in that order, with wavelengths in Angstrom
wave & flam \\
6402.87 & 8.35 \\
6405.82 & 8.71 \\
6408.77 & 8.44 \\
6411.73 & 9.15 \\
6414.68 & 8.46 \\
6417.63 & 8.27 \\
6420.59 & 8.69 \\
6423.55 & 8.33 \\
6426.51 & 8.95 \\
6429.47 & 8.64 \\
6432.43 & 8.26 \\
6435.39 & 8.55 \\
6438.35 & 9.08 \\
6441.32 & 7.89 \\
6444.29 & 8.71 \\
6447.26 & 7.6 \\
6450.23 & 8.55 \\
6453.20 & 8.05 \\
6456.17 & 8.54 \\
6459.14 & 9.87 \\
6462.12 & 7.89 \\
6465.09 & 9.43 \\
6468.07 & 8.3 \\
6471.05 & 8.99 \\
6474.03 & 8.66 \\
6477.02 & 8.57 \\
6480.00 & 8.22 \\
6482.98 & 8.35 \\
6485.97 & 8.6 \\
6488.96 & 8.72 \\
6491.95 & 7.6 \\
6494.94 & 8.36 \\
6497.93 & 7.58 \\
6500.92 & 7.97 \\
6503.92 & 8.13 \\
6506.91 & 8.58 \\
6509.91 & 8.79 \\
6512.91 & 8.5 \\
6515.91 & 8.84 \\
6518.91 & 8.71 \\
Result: 0.99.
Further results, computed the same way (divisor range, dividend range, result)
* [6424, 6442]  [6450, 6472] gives 1.02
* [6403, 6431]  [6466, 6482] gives 1.01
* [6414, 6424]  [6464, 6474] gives 1.06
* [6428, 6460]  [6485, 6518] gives 1.00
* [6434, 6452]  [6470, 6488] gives 1.03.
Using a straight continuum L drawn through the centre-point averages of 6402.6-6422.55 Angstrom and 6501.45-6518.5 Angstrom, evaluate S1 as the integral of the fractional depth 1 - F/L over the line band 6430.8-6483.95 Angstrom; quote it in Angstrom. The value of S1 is 0.2 Angstrom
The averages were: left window 8.59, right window 8.54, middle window 8.53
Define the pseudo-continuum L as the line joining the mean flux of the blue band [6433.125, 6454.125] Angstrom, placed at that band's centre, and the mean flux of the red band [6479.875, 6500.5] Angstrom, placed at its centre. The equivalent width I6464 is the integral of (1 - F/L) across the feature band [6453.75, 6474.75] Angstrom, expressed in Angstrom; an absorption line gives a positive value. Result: -1.27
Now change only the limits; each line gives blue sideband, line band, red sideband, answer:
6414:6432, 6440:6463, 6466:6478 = 0.56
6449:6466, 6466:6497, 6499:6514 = 0.37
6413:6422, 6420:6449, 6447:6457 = -0.34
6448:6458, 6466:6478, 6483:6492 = -0.38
